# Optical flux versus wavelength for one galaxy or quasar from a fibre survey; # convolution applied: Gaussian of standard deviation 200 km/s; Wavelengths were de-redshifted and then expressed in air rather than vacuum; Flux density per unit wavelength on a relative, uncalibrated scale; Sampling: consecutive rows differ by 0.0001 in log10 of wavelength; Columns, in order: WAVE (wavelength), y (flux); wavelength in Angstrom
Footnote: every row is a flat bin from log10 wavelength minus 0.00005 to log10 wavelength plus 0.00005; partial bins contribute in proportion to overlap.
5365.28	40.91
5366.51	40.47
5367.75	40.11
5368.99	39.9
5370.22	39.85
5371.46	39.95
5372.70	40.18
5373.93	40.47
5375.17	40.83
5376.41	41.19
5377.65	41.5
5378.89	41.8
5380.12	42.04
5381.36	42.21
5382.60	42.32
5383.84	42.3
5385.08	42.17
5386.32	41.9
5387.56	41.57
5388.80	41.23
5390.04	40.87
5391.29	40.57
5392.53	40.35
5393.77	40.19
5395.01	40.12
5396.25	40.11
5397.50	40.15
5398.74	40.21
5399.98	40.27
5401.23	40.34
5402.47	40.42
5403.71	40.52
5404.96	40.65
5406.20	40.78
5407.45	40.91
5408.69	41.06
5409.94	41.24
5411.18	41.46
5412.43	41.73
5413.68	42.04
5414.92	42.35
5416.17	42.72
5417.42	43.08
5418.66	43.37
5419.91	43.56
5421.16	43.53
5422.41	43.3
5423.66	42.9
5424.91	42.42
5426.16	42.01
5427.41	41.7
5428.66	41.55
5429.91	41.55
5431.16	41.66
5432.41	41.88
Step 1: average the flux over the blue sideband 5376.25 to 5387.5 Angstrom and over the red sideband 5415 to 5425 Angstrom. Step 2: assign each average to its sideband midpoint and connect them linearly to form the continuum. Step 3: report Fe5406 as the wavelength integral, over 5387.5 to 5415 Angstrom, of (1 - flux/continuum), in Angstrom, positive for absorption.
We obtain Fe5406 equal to 1.1 Angstrom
